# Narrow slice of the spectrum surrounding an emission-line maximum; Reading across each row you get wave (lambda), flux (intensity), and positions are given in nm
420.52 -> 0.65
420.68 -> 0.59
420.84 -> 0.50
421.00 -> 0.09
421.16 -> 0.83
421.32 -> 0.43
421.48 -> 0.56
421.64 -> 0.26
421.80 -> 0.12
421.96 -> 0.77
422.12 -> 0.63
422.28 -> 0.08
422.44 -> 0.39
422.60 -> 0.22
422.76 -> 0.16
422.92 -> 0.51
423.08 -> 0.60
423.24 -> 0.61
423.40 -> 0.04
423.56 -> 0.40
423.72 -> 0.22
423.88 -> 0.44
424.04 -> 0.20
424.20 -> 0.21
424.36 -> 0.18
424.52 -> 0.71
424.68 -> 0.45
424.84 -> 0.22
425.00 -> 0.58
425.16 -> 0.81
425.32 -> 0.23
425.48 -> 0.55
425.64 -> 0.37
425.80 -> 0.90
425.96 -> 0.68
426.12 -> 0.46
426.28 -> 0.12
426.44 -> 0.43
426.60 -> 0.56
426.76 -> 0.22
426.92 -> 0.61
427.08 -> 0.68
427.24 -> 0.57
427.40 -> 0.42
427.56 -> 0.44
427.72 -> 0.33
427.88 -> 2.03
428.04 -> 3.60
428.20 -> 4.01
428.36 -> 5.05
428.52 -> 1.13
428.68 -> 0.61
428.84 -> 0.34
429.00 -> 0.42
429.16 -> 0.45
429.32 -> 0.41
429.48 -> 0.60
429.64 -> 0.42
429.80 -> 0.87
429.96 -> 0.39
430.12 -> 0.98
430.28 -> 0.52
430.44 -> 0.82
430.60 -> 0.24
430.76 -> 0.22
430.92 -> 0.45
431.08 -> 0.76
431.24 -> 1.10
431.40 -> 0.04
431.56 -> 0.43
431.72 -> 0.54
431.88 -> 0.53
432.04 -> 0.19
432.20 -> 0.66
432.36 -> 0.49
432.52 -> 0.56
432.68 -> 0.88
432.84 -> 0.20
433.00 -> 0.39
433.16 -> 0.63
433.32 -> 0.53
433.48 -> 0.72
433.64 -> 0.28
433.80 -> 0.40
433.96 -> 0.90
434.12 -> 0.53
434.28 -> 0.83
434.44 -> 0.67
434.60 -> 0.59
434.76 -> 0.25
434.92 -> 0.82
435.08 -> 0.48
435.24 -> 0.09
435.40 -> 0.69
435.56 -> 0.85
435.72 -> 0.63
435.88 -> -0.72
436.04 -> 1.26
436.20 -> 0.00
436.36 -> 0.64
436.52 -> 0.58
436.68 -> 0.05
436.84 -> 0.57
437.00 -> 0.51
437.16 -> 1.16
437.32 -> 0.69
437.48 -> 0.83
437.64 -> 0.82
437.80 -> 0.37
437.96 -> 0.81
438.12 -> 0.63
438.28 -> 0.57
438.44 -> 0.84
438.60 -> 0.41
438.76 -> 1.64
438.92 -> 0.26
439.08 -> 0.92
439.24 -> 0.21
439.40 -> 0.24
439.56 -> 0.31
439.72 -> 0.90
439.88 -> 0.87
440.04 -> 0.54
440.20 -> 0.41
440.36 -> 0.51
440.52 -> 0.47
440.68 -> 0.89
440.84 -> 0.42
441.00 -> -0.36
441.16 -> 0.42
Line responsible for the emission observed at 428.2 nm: [O II]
